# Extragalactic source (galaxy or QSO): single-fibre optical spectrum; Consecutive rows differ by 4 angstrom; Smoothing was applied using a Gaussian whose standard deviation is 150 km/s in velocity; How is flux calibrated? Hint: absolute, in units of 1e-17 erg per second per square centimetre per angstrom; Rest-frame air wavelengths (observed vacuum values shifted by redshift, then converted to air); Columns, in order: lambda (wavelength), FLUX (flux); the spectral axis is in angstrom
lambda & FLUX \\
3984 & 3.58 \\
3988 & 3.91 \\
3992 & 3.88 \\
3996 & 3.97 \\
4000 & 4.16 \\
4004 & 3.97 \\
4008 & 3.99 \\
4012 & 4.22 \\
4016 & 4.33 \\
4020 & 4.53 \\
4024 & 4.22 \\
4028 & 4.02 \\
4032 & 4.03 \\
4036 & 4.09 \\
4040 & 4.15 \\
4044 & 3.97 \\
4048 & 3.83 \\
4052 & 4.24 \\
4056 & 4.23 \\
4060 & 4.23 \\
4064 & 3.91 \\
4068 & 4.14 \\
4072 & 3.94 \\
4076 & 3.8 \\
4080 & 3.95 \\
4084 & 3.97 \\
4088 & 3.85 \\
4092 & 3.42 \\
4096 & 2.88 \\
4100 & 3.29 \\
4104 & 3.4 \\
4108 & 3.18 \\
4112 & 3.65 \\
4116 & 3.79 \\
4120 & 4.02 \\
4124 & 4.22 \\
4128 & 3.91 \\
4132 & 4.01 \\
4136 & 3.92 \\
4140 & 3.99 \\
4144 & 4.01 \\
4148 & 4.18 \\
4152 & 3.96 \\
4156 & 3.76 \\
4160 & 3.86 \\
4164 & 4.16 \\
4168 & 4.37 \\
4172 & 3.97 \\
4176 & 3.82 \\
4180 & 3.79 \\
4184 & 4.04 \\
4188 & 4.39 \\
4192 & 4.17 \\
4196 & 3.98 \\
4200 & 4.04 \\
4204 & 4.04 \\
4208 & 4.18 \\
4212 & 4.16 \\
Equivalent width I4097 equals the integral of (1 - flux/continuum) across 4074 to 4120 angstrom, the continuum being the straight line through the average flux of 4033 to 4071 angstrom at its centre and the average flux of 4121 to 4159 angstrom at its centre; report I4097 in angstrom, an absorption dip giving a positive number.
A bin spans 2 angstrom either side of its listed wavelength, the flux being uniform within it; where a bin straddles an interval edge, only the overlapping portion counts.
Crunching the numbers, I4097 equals 5.2 angstrom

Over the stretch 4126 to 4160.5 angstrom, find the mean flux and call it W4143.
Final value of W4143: 3.96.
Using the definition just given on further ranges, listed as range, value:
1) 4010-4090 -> 4.08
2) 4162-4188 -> 4.05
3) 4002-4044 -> 4.15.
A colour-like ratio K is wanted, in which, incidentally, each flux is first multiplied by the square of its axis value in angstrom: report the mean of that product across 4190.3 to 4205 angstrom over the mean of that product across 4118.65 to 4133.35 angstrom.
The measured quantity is 1.0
